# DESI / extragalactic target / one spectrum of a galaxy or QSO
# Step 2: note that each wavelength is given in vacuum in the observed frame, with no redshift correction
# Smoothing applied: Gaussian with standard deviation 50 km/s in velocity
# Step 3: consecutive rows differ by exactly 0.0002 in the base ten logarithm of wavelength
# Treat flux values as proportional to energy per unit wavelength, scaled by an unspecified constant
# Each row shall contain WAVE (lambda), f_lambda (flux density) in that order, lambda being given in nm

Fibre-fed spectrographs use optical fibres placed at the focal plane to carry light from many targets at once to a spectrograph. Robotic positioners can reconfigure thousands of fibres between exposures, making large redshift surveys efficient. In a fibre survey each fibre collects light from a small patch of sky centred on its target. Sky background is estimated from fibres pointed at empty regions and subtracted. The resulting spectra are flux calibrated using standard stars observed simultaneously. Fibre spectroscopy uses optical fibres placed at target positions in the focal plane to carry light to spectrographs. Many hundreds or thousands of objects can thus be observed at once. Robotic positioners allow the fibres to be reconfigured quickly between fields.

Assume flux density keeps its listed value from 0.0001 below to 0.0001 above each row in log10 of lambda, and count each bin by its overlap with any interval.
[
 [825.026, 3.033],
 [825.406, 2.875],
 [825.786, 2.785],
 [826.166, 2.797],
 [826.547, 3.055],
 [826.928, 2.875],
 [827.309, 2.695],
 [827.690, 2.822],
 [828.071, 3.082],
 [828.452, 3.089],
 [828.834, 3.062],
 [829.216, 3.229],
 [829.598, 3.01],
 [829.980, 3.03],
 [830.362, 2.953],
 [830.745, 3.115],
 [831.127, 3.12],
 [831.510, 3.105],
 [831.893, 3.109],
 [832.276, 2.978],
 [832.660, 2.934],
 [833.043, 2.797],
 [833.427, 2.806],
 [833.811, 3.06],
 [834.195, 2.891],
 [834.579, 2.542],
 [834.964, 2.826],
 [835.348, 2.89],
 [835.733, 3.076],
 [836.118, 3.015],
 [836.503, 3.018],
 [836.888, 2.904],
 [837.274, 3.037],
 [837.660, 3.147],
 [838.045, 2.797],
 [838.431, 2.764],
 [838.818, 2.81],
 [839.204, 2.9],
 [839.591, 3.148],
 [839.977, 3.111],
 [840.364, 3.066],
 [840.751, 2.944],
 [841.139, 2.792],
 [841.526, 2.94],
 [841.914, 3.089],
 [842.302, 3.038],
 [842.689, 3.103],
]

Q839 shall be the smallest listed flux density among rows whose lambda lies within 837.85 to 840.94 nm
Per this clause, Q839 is 2.764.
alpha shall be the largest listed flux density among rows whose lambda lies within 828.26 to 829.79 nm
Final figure 3.229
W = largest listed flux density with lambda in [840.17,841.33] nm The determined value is 3.066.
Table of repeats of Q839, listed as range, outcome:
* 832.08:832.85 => 2.934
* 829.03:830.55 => 2.953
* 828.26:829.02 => 3.062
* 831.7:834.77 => 2.542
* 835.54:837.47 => 2.904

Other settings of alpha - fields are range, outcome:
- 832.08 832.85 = 2.978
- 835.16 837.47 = 3.076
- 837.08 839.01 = 3.147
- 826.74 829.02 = 3.089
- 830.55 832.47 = 3.12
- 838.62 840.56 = 3.148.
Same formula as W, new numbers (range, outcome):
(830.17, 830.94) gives 3.115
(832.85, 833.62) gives 2.806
